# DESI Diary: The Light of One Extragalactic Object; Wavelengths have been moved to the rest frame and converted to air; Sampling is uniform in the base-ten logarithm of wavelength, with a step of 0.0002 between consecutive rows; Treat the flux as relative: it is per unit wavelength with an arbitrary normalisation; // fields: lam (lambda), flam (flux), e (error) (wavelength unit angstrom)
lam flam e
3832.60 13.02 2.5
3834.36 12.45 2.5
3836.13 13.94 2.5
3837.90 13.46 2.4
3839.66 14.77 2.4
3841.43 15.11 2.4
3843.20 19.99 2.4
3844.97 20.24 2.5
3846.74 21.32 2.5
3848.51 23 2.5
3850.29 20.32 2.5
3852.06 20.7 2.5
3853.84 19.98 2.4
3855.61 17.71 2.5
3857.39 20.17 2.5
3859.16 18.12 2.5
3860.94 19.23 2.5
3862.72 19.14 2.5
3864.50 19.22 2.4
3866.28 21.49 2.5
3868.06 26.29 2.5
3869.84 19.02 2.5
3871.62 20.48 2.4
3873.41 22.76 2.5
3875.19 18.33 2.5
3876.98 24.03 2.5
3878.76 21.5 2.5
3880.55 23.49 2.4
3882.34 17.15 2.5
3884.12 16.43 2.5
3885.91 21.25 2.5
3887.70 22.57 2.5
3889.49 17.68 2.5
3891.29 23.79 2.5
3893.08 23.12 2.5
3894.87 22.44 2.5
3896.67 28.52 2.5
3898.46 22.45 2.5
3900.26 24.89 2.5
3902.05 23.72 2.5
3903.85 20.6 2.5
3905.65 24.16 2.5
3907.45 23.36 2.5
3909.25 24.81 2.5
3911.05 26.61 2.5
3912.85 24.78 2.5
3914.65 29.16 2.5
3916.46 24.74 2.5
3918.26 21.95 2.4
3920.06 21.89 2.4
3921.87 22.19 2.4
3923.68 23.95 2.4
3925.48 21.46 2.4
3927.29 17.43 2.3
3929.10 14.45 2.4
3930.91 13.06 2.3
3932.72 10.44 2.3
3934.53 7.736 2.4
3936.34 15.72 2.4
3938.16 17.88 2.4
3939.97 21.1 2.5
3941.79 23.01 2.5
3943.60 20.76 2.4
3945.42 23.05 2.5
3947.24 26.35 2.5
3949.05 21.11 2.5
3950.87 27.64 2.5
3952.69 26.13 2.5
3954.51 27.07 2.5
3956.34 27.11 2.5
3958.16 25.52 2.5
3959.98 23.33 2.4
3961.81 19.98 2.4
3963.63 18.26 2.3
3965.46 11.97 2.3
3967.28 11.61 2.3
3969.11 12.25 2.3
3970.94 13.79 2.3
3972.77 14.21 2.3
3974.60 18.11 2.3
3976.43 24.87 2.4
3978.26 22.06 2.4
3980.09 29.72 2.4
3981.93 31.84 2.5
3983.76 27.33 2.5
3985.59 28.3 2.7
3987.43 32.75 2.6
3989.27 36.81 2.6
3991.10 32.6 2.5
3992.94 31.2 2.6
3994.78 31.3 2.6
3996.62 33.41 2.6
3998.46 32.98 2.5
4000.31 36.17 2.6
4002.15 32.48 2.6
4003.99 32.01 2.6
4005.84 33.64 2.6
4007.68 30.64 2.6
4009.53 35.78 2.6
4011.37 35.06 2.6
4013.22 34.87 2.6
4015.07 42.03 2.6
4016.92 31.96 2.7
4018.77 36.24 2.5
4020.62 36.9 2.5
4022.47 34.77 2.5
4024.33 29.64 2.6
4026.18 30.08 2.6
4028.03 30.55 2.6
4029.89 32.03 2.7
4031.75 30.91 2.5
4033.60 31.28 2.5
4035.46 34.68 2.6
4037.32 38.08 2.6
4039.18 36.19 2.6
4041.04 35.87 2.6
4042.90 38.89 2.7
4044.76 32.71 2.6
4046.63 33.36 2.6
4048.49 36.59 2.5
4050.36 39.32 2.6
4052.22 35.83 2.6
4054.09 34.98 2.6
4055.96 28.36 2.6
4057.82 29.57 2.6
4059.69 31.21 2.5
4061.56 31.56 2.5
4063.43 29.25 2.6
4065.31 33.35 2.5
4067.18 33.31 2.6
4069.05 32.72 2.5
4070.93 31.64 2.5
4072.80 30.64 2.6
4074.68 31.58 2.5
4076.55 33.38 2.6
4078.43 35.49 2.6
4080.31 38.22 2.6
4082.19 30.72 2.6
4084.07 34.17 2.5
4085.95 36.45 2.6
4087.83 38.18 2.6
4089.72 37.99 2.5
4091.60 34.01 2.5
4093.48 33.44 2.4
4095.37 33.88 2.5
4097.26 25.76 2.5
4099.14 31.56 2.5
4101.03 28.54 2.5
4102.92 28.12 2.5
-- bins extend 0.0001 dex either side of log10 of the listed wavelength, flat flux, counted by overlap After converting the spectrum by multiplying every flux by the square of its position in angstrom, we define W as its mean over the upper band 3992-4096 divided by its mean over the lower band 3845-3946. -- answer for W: 1.74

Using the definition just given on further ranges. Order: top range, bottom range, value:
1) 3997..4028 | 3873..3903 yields 1.64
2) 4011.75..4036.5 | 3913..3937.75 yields 1.87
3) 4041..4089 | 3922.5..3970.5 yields 1.83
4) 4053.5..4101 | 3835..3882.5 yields 1.86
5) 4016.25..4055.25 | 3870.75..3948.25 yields 1.72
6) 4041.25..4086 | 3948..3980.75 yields 1.69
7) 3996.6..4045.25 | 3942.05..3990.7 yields 1.51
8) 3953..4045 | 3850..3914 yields 1.44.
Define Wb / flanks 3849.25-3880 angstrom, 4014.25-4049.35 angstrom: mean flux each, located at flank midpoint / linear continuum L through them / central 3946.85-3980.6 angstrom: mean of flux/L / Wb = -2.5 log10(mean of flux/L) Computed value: 0.34 mag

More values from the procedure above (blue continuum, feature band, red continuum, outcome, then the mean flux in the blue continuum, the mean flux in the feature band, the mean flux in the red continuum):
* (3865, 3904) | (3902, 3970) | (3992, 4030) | 0.25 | 21.9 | 20.9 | 33.5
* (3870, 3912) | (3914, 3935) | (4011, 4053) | 0.29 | 22.3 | 19.1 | 34.7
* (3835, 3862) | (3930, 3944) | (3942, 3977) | 0.25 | 18.5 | 16.1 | 20.7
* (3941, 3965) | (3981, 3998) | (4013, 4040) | -0.11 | 23.6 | 31.8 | 34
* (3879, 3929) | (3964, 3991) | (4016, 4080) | 0.24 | 22.6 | 22.8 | 33.4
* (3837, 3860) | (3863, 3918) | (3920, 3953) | -0.18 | 18.8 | 22.6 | 19.6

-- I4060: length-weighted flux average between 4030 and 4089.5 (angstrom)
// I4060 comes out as 33.8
